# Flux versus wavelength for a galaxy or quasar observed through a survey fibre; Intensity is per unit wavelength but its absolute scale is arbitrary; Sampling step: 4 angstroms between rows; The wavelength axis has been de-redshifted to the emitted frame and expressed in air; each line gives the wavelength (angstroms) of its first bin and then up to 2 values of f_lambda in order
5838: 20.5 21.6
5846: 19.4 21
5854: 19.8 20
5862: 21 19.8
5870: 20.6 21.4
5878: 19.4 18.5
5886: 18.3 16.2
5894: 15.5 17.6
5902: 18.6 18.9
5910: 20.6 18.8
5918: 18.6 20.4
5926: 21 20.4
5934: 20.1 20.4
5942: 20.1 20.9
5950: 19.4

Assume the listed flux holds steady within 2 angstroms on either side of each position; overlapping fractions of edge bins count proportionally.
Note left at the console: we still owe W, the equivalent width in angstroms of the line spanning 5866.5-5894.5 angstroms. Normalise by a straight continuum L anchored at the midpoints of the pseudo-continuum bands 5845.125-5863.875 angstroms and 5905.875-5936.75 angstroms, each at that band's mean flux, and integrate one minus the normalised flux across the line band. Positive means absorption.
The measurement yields 1.9 angstroms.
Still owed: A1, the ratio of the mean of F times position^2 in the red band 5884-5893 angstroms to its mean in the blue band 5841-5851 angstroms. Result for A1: 0.84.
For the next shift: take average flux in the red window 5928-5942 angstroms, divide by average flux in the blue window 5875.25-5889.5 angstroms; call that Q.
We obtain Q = 1.09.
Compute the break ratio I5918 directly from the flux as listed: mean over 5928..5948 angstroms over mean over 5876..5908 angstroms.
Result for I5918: 1.1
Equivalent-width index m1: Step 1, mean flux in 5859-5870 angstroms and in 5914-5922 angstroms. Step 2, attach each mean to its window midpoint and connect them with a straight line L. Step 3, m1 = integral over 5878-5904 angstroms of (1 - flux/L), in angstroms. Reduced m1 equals 2.8 angstroms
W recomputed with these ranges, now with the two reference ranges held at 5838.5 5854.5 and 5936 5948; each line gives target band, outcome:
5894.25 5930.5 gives 2.3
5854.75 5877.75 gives 0.1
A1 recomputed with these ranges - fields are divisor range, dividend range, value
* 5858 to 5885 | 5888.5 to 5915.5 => 0.91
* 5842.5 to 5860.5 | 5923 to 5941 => 1.04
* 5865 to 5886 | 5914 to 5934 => 1.03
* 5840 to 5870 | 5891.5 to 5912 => 0.91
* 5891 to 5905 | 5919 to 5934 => 1.19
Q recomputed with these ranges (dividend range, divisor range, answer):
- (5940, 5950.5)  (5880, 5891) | 1.14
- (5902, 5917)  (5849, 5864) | 0.94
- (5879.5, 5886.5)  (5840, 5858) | 0.91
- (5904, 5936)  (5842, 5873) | 0.98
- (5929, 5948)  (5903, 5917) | 1.06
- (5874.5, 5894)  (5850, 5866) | 0.89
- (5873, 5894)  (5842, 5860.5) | 0.91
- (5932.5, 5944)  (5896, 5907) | 1.10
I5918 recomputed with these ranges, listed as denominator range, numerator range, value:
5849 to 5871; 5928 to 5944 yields 1.00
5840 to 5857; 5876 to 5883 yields 0.93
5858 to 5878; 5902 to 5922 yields 0.94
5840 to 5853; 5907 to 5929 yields 0.96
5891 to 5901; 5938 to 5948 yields 1.22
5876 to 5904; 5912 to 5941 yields 1.13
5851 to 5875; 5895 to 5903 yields 0.87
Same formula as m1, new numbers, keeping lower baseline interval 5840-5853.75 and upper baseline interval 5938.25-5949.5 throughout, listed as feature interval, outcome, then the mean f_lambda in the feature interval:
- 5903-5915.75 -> 0.6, 19.4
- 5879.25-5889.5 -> 1.2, 18.2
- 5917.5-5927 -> 0.1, 20.1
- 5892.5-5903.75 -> 1.7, 17.3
